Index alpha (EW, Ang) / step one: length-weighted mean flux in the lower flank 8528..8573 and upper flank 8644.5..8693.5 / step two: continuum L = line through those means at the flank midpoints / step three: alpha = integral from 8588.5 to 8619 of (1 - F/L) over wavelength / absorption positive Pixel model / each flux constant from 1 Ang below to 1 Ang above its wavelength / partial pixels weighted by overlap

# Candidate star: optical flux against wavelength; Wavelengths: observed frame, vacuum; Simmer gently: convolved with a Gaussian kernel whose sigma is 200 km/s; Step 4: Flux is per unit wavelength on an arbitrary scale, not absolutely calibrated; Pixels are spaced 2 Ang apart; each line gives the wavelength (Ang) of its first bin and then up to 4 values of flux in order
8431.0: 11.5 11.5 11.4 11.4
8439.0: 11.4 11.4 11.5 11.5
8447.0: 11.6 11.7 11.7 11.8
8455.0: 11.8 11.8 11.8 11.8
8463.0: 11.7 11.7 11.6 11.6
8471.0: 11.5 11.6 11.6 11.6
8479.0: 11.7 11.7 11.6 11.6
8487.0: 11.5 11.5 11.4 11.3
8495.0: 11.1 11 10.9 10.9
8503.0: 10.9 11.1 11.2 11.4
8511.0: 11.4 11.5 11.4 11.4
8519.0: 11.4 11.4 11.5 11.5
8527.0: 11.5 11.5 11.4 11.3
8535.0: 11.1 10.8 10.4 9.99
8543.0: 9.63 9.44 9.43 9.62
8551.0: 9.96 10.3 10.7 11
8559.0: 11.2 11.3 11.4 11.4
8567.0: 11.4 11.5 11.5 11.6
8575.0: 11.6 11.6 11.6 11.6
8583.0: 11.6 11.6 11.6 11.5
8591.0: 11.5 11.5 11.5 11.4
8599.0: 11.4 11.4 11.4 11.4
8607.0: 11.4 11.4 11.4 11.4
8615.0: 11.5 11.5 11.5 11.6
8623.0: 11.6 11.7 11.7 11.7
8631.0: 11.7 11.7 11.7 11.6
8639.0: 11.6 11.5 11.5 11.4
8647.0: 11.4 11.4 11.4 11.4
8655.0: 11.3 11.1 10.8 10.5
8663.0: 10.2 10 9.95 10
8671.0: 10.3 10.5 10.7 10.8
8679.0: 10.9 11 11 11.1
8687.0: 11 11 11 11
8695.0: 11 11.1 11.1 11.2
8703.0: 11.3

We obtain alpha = -1.8 Ang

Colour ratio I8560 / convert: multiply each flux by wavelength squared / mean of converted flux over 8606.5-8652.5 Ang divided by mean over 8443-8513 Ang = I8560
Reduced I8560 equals 1.04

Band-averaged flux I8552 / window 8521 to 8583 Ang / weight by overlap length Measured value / 11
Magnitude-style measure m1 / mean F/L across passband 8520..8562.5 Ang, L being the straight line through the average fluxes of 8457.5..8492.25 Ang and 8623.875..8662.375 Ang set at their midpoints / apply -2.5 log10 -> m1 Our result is 0.08 mag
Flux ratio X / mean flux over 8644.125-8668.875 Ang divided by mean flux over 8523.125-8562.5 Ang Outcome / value 1.0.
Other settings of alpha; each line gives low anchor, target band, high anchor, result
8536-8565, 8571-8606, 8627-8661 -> -2.26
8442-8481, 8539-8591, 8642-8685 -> 1.28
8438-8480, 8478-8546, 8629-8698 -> 1.91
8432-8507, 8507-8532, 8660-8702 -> -0.27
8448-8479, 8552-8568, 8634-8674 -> 0.34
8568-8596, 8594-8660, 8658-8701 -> -1.75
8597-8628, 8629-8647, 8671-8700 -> -0.47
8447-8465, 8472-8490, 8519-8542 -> -0.09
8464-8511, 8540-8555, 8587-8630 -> 2.12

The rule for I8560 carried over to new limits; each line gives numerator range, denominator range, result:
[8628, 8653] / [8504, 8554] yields 1.09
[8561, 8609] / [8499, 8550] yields 1.07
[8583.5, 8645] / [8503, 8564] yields 1.08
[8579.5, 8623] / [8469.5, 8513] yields 1.04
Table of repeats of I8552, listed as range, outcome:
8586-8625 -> 11.5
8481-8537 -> 11.3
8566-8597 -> 11.5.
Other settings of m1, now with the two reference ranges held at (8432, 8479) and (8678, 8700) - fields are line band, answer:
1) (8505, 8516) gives 0.01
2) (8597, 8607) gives -0.02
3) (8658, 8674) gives 0.08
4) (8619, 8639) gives -0.05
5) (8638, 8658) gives -0.03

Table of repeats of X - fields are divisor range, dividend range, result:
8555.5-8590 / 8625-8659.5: 1.00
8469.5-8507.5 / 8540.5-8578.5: 0.95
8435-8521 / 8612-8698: 0.97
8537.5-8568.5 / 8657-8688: 1.01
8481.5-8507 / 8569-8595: 1.03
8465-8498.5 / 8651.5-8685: 0.93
